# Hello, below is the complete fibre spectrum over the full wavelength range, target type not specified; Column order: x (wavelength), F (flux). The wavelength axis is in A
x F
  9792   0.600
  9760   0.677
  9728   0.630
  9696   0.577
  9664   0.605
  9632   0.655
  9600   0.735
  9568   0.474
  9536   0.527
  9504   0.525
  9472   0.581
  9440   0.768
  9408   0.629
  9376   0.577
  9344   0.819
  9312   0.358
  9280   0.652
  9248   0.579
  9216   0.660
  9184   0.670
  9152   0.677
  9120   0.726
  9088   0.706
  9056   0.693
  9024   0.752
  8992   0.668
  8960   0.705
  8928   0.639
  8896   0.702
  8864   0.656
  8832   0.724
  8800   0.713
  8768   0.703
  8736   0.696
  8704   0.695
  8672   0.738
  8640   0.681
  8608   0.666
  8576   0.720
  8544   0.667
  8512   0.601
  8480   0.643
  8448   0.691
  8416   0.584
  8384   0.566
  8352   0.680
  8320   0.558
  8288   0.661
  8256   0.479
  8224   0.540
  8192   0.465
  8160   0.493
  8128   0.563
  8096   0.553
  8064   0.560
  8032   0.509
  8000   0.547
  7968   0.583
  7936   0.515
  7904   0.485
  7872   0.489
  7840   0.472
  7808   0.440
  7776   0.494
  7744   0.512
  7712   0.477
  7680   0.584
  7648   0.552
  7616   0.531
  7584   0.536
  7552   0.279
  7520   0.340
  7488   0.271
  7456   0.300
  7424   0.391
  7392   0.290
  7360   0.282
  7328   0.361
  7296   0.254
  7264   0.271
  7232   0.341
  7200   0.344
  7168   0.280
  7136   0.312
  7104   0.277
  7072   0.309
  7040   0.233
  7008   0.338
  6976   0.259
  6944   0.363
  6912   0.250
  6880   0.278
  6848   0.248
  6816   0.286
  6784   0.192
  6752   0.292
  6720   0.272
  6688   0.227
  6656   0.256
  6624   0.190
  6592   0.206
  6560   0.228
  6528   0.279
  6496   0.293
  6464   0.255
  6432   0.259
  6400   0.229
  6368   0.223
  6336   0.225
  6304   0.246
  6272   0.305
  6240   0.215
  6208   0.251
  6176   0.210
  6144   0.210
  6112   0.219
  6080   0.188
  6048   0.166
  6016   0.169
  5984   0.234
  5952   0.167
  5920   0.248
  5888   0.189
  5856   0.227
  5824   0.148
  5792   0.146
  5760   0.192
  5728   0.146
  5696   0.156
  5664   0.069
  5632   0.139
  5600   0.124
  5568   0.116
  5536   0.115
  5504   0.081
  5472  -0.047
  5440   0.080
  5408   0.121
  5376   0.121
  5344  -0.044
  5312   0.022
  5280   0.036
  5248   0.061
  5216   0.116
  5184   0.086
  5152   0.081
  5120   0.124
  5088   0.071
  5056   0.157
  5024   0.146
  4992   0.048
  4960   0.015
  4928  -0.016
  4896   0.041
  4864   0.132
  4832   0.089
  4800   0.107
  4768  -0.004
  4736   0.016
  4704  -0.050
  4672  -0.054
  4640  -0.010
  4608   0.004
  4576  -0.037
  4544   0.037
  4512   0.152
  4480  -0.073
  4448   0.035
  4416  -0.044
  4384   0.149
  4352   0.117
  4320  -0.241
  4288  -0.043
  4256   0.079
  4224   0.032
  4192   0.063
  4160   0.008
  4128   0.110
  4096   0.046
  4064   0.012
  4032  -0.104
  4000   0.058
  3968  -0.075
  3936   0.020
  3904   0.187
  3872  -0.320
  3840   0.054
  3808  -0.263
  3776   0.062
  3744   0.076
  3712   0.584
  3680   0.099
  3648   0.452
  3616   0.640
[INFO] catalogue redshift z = 0.90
